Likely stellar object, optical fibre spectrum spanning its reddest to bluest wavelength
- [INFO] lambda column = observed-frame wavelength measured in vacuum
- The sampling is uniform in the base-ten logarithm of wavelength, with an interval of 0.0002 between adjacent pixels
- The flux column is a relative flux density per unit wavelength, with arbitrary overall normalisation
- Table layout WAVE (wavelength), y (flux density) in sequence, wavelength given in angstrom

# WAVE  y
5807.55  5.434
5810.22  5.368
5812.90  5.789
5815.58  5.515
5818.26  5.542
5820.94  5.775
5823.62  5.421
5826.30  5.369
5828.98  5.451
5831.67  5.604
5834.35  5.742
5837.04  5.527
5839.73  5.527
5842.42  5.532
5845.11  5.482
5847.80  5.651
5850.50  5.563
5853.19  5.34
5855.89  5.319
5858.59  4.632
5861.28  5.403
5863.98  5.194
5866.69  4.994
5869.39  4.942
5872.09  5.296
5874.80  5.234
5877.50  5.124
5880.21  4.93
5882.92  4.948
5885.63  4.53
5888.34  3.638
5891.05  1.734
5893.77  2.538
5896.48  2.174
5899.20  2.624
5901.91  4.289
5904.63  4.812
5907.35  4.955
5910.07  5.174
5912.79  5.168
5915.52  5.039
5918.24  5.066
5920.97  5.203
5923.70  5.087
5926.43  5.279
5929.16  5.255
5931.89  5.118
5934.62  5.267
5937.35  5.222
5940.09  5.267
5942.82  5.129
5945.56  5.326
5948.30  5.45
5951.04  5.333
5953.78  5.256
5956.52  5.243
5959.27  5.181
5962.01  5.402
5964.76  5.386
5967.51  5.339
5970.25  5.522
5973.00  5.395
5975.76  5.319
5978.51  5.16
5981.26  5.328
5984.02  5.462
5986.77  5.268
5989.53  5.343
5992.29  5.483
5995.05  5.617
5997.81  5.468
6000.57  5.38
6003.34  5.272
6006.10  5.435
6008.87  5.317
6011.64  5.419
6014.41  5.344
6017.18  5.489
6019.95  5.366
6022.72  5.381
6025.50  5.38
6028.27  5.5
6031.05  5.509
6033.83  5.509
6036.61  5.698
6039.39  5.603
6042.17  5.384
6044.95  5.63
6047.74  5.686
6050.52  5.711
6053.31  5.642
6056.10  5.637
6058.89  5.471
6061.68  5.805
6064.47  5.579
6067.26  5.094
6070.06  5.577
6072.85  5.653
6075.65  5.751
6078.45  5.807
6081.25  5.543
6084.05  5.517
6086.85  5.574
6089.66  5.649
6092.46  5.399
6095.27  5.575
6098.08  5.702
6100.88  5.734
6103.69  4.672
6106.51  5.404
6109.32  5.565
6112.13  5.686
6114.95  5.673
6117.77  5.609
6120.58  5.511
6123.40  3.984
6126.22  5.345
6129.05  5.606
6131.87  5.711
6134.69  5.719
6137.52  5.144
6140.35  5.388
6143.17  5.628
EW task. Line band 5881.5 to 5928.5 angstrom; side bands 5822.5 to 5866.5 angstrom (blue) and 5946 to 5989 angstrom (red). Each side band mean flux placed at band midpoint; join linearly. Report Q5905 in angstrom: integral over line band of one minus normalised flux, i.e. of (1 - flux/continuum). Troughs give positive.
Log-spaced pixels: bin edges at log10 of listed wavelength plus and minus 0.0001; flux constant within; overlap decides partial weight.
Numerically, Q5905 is 9.7 angstrom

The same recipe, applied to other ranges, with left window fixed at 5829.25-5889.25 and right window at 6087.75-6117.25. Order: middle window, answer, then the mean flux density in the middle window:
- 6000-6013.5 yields 0.1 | 5.36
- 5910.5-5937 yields 0.6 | 5.17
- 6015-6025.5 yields 0.0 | 5.4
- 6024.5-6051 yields -0.6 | 5.56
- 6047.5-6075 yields -0.6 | 5.59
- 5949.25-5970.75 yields 0.0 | 5.33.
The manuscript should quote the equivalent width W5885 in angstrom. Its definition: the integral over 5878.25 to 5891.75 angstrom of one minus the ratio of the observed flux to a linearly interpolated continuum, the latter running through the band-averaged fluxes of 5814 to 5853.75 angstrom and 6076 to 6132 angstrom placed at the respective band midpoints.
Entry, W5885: 3.45 angstrom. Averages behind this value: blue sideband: 5.54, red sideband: 5.46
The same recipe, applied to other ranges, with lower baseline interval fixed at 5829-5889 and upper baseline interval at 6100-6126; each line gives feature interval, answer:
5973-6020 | -1.1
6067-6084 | -1.0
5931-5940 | 0.0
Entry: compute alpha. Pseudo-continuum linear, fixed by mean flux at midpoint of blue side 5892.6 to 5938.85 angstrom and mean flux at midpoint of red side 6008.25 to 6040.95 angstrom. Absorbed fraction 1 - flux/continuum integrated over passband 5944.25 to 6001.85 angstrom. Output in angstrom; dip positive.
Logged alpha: -3.5 angstrom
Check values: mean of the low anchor 4.62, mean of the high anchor 5.46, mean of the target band 5.37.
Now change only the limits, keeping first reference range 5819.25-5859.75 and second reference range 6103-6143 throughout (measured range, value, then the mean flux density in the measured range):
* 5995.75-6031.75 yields 0.0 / 5.41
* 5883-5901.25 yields 8.0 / 3.07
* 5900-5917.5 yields 1.9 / 4.84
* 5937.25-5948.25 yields 0.3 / 5.26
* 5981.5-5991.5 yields 0.1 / 5.36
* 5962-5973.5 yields 0.0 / 5.41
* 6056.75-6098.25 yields -1.4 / 5.58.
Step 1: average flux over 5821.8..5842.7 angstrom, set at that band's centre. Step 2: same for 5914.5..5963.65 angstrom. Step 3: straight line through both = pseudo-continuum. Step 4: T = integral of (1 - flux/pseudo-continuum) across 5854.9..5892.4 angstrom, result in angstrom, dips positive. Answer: 4.9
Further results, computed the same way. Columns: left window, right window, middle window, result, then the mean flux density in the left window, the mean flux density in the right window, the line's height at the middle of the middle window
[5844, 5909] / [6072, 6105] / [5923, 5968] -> -3.61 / 4.55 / 5.55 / 4.88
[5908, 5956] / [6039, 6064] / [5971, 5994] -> 0.13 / 5.21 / 5.62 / 5.38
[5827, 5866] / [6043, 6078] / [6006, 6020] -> 0.43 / 5.42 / 5.61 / 5.56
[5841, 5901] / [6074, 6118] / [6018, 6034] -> -0.57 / 4.58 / 5.55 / 5.25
